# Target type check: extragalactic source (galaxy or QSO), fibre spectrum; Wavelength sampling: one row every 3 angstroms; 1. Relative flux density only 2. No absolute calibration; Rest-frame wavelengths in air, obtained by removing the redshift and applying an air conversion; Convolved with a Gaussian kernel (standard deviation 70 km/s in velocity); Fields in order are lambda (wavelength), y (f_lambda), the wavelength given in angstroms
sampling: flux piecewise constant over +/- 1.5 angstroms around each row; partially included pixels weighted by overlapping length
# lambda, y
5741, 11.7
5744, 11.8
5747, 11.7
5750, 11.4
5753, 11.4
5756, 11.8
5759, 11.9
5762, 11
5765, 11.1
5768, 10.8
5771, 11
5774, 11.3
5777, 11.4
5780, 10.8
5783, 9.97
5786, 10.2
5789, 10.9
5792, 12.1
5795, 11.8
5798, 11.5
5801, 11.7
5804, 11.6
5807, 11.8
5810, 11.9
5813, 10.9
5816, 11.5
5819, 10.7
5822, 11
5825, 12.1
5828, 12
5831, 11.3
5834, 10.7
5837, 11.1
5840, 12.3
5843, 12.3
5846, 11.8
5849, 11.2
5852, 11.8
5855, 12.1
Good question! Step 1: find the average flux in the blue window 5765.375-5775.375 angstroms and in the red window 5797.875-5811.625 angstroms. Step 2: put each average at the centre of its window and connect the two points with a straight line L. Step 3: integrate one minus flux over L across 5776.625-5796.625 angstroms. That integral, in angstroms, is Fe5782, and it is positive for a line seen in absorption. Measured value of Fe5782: 0.6 angstroms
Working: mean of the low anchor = 11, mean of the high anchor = 11.7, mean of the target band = 11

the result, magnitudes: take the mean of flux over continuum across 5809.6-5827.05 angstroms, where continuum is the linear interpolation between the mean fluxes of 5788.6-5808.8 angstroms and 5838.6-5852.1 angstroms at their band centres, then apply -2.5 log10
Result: 0.04 mag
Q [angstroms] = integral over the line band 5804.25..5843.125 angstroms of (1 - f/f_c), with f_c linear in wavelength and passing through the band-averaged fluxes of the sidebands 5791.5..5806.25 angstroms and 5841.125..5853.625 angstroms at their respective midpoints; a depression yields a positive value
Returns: 0.9 angstroms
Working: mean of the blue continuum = 11.7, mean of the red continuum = 11.8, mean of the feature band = 11.5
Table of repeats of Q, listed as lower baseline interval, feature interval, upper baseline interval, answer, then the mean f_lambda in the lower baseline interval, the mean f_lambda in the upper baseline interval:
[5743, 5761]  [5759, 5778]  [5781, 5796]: 0.3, 11.6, 11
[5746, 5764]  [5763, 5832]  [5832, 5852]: 1.6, 11.5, 11.6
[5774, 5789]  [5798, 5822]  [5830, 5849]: -0.7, 10.7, 11.6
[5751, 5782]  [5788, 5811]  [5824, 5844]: -0.5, 11.2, 11.7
